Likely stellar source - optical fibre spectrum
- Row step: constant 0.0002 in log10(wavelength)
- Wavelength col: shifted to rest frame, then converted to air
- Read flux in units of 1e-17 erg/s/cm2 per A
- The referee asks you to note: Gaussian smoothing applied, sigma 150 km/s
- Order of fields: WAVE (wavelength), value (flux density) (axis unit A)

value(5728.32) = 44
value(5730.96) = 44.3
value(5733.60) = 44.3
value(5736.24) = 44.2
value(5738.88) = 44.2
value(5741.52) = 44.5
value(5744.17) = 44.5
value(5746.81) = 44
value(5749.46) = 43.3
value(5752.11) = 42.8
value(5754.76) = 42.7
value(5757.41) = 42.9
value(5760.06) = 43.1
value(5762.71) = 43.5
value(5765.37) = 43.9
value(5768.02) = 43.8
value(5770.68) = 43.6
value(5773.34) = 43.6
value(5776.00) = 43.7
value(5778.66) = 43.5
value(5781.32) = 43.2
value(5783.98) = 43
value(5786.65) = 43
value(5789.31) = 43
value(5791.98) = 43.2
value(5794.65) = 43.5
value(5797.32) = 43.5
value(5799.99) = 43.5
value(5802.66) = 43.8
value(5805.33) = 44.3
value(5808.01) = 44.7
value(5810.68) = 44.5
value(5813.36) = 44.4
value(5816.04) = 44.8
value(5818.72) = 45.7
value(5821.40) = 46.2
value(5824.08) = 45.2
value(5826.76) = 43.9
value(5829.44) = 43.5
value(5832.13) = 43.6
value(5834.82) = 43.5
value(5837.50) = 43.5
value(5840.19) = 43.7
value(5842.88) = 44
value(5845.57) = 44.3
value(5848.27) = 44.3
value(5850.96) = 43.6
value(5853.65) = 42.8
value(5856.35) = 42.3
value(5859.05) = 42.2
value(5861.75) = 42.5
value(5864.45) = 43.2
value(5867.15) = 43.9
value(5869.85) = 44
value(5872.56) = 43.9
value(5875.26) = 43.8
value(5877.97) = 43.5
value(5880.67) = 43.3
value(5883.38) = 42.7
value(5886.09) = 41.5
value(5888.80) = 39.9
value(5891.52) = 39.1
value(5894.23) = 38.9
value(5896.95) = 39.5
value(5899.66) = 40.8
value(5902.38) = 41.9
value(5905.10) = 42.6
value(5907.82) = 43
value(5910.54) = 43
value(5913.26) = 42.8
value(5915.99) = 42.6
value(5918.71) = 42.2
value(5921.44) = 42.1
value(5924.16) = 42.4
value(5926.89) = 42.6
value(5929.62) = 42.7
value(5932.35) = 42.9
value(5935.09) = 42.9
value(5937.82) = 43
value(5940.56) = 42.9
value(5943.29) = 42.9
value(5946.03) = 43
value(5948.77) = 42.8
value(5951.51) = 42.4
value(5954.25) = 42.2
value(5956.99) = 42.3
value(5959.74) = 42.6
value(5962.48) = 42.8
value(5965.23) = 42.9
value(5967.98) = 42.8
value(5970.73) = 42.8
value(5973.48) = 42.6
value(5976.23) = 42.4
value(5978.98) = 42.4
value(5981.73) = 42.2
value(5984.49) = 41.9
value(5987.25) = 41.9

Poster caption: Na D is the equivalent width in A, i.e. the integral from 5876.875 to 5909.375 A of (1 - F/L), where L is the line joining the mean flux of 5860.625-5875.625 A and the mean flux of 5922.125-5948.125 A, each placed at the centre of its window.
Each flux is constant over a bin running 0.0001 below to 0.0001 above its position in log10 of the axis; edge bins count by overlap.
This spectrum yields 1.42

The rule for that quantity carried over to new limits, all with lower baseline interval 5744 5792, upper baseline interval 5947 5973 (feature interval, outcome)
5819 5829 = -0.4 A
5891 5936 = 0.9 A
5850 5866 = 0.1 A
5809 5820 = -0.4 A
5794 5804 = -0.1 A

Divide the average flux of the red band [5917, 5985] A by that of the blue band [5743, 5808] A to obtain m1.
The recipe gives 1.0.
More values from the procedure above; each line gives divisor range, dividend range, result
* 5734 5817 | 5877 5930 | 0.96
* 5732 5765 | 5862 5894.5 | 0.97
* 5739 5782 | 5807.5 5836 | 1.02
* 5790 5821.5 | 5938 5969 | 0.97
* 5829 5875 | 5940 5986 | 0.98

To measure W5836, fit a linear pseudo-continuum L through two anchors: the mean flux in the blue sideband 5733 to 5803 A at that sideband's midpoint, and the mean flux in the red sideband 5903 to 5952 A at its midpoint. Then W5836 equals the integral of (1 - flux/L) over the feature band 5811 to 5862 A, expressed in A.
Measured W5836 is -0.9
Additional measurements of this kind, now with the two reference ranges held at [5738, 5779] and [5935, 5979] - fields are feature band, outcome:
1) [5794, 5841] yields -0.98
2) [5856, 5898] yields 0.89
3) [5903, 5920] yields 0.09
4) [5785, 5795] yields 0.07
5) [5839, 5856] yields -0.20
